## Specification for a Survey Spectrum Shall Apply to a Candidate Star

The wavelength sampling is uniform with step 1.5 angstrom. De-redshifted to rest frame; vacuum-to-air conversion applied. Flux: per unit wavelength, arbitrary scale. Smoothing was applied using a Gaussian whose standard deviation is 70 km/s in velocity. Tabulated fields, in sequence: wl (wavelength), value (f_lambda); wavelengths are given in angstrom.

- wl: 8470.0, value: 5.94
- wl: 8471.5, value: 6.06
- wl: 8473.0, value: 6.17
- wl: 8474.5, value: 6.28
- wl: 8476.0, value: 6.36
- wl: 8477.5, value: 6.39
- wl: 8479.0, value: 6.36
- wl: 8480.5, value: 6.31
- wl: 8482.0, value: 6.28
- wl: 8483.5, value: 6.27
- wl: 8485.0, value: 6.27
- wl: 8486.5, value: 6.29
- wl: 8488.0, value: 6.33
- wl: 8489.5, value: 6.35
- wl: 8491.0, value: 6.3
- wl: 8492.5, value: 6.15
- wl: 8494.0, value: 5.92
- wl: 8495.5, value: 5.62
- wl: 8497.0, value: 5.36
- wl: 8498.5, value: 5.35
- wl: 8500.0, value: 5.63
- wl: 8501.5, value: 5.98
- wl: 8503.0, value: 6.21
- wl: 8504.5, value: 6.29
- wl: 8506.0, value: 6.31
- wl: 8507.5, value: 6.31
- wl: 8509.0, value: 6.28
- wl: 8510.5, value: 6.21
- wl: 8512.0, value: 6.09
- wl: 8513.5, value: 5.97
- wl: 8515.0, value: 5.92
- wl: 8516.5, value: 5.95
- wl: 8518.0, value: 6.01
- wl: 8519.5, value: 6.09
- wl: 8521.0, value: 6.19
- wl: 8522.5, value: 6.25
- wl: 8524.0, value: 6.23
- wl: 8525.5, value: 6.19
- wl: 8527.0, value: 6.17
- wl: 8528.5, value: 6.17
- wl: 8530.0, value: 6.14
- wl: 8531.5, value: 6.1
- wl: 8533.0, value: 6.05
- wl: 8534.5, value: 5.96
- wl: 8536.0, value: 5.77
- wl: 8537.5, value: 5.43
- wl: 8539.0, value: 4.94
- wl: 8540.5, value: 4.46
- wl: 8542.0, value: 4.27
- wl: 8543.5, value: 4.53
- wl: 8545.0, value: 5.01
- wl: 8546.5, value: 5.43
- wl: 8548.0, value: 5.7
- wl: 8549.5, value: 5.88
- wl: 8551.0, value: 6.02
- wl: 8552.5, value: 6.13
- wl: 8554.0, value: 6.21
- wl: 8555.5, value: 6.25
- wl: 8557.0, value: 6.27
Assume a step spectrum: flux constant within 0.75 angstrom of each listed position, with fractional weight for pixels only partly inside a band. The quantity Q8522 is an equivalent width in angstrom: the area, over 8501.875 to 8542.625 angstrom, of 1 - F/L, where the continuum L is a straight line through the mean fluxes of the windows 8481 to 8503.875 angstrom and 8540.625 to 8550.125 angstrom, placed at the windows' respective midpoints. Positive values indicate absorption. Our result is -3.2 angstrom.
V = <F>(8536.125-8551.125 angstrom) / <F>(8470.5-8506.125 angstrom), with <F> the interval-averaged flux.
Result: 0.8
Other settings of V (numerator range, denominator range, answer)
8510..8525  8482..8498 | 1.00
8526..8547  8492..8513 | 0.91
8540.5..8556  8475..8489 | 0.87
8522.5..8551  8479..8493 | 0.89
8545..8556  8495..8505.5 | 1.01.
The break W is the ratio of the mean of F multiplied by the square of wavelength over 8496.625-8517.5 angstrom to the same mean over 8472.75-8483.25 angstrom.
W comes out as 0.96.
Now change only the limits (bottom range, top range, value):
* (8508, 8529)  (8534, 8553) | 0.88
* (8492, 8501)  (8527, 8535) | 1.08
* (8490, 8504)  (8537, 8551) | 0.88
